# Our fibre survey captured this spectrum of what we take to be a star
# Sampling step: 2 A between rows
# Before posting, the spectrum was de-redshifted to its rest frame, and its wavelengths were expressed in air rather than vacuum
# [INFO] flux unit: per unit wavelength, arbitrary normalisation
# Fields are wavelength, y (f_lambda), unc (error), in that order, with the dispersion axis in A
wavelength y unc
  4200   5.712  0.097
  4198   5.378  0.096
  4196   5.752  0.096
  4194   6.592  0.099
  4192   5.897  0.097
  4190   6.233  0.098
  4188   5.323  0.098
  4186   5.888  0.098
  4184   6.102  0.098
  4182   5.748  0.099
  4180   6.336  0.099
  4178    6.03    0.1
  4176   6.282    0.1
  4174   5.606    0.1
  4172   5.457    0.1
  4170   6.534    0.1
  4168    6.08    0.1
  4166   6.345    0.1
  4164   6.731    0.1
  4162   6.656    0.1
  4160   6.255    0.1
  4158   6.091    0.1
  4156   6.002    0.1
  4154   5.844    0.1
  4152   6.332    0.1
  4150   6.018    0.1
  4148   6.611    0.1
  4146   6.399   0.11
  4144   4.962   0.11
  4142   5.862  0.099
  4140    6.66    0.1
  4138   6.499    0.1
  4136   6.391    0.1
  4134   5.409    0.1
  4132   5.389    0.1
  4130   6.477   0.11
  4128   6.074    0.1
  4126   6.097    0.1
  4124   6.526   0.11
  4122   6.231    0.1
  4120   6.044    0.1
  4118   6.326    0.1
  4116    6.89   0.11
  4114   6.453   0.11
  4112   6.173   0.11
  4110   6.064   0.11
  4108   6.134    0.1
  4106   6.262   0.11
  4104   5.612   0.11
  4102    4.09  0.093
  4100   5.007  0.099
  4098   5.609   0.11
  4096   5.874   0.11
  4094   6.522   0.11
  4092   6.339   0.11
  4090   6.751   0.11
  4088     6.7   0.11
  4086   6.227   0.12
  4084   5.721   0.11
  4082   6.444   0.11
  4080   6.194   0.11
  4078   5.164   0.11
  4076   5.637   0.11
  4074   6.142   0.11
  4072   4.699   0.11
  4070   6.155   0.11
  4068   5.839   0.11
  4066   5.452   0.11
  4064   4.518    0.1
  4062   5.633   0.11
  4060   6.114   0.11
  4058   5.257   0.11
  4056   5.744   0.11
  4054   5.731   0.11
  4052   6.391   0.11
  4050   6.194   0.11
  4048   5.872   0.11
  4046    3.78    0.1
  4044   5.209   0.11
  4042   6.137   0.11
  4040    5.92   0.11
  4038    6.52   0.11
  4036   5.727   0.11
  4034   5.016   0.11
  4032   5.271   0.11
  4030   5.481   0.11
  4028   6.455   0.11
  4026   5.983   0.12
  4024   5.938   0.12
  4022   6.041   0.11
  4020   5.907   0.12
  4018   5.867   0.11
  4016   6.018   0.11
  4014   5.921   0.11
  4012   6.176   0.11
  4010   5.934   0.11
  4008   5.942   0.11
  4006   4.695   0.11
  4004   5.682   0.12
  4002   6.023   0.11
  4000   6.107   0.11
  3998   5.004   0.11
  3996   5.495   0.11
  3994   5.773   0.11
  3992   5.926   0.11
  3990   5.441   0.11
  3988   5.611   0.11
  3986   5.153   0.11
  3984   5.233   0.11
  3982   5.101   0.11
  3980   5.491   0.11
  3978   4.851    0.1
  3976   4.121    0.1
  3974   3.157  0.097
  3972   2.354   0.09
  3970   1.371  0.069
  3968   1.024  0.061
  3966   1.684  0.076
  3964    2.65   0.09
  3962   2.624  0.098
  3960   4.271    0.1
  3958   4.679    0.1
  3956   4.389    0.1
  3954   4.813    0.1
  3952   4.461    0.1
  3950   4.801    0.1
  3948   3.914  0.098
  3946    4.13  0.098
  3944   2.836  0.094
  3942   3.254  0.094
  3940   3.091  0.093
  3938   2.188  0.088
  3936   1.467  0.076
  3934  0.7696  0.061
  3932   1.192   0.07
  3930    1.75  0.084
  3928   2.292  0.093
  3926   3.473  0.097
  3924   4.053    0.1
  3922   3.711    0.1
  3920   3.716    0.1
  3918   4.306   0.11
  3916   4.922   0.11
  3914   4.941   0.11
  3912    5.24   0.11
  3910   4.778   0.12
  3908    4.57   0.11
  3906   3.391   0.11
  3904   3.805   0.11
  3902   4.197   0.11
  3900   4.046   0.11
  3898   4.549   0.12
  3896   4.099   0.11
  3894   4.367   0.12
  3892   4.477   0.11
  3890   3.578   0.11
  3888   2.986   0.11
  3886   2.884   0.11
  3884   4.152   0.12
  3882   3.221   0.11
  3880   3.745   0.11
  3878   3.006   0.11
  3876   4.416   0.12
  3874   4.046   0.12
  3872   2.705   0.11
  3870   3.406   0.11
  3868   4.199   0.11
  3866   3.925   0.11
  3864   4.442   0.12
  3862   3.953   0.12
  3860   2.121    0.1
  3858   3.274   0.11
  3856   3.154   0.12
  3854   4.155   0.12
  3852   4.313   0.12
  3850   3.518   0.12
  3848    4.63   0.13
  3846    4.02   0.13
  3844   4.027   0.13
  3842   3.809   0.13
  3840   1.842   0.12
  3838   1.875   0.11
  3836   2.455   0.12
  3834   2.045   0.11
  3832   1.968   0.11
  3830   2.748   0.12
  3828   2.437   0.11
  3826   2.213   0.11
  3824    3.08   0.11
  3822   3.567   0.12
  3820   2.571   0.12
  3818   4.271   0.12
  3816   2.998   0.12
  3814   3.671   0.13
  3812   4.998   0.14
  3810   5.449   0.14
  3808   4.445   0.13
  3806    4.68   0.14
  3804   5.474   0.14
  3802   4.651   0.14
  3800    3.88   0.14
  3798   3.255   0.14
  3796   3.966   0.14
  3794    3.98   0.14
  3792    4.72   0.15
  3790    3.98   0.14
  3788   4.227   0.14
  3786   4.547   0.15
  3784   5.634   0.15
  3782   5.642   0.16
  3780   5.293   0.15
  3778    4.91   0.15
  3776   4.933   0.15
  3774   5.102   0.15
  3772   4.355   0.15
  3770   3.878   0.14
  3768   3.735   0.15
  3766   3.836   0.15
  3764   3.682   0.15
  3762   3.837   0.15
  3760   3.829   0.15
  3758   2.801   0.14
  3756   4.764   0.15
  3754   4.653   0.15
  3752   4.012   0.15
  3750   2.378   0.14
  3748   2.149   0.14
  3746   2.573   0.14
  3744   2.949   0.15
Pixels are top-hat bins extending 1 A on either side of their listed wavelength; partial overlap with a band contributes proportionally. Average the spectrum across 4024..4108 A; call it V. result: 5.75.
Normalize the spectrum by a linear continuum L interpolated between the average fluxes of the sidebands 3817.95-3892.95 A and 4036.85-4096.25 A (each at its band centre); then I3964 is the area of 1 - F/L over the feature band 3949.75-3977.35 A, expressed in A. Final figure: 7.8 A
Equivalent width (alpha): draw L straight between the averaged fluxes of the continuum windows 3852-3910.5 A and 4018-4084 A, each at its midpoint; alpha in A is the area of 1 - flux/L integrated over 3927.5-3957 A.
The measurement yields 9.6 A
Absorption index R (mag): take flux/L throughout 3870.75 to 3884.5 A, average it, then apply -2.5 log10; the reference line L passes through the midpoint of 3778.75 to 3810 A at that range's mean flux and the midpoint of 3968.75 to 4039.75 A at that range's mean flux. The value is 0.33 mag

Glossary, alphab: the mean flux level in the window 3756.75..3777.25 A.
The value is 4.02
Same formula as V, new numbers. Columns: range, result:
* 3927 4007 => 3.87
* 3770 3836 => 4.03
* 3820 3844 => 2.61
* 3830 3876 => 3.37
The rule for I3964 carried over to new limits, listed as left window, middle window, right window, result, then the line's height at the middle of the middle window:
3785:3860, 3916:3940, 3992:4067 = 9.9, 4.68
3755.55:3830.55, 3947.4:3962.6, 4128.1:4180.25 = 2.2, 5.01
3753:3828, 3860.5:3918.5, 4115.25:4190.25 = 8.9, 4.71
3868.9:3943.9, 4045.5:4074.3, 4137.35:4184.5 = -2.7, 5.1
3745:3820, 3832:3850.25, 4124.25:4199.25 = 5.8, 4.47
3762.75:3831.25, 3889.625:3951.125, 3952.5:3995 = 7.3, 4.1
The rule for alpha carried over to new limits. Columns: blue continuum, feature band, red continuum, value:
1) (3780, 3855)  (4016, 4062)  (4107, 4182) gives -3.1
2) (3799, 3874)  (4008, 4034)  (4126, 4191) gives -4.6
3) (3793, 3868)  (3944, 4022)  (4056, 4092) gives 5.2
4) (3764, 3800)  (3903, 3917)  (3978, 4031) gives 1.7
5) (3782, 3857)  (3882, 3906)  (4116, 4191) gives 2.2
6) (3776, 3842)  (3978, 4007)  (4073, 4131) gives -1.3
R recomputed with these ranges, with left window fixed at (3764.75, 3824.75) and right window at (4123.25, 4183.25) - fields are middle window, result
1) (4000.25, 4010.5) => -0.06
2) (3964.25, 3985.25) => 0.46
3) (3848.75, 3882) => 0.27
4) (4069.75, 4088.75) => -0.03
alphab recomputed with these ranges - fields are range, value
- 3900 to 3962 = 3.64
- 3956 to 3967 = 3.29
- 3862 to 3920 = 4.01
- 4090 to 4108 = 5.75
